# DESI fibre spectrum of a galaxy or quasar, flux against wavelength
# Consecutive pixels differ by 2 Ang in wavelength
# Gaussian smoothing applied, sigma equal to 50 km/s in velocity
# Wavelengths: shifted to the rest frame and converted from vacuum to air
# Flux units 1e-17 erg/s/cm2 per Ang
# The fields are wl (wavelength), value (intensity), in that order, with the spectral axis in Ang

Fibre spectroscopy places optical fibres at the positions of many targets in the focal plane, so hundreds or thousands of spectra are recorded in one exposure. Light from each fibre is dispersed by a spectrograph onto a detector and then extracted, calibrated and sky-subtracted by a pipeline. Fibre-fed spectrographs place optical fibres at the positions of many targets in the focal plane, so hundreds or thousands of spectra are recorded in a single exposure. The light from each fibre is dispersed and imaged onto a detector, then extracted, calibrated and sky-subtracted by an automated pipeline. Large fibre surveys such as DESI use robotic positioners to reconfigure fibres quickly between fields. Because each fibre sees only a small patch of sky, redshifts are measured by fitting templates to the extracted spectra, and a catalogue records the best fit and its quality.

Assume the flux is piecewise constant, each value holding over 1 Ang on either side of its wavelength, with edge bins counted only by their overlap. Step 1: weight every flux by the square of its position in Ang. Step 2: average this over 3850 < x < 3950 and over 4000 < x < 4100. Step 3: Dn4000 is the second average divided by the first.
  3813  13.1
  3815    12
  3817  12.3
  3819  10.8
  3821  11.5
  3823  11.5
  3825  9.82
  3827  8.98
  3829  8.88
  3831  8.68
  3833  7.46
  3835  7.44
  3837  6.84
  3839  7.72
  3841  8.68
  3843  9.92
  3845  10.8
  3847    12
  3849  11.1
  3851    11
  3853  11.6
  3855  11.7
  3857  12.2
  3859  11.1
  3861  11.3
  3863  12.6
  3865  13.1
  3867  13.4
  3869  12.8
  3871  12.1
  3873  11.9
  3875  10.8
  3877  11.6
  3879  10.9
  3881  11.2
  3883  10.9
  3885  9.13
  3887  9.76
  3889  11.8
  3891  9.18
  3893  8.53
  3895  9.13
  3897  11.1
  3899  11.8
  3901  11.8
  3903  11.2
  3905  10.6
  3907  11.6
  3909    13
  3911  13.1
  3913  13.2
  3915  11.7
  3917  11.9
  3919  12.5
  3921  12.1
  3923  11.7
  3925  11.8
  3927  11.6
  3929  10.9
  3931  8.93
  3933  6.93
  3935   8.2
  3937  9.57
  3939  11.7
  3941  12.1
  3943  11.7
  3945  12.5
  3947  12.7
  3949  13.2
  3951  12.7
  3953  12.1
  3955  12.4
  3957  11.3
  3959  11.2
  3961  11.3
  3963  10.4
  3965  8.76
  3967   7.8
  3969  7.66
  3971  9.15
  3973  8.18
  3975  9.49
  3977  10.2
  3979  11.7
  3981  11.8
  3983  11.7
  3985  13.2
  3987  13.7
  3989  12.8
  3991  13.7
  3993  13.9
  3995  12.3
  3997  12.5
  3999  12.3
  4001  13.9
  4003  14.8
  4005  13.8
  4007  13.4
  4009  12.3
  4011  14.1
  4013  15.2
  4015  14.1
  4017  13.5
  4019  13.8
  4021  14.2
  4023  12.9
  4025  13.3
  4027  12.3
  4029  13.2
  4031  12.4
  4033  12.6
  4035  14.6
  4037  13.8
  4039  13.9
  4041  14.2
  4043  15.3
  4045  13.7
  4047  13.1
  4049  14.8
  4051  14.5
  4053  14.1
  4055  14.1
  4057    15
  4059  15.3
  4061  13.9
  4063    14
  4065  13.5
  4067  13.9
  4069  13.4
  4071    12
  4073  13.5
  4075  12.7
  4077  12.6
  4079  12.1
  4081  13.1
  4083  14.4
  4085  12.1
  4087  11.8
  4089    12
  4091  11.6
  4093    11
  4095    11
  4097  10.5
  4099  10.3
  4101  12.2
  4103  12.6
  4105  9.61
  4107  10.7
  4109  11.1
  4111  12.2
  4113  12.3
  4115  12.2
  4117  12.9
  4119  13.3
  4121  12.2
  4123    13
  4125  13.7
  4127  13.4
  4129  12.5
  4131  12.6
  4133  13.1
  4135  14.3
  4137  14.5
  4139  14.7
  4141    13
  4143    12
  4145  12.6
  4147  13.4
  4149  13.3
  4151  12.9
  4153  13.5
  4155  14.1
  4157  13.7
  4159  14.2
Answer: 1.27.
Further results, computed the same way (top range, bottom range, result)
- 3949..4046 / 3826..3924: 1.22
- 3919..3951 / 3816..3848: 1.23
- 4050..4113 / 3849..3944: 1.23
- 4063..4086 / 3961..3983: 1.42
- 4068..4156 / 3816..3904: 1.34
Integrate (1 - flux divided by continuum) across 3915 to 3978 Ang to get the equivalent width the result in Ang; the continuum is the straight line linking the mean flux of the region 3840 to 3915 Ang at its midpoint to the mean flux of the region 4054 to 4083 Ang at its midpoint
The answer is 7.0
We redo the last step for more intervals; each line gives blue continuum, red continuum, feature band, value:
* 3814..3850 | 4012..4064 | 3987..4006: -0.4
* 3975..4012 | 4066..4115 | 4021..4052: -3.0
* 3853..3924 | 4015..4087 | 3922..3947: 2.8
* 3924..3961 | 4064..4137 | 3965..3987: 2.4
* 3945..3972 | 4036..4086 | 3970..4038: -3.5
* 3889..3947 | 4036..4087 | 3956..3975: 3.9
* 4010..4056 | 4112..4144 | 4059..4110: 4.4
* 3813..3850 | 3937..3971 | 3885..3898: 0.8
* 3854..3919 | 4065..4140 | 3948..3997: 2.3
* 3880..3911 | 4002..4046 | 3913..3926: -0.8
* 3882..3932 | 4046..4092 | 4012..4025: -1.3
